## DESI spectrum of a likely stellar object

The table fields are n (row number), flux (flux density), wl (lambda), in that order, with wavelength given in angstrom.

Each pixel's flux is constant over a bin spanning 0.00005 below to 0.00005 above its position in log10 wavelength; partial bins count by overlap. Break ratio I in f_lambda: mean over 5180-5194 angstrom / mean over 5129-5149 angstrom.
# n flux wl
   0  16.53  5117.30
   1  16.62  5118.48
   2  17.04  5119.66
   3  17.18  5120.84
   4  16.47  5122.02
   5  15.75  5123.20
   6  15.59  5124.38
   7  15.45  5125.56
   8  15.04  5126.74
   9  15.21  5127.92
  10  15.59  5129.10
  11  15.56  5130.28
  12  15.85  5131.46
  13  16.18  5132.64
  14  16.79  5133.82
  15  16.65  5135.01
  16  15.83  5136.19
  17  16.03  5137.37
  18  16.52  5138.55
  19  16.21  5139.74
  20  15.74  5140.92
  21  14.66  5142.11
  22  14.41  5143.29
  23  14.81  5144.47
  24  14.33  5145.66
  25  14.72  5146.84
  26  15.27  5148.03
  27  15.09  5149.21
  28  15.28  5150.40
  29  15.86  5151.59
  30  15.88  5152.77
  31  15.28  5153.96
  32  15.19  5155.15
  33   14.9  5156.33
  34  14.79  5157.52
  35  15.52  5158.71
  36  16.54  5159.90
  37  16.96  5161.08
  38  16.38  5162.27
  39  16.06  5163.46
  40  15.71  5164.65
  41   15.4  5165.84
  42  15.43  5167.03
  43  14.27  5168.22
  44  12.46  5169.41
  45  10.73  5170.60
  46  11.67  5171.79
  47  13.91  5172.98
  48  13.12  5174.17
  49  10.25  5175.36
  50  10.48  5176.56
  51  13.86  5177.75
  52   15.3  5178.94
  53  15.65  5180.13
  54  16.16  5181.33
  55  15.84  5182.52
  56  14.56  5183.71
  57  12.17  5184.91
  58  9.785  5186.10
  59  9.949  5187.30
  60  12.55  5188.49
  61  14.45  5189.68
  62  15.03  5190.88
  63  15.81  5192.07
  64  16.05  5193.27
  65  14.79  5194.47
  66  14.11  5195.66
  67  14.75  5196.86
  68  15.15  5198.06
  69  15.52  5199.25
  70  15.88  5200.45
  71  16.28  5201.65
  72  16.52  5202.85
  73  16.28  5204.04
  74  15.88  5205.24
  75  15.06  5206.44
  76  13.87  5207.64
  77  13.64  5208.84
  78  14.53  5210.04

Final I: 0.9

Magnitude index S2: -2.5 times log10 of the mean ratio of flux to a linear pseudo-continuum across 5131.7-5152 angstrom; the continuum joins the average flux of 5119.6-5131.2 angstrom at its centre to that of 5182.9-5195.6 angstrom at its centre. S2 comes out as -0.02 mag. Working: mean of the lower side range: 15.8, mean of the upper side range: 13.6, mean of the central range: 15.6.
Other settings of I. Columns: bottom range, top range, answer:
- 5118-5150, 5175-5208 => 0.92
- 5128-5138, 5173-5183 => 0.86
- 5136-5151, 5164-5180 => 0.87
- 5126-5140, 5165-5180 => 0.83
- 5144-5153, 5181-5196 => 0.92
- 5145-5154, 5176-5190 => 0.88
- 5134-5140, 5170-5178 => 0.73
